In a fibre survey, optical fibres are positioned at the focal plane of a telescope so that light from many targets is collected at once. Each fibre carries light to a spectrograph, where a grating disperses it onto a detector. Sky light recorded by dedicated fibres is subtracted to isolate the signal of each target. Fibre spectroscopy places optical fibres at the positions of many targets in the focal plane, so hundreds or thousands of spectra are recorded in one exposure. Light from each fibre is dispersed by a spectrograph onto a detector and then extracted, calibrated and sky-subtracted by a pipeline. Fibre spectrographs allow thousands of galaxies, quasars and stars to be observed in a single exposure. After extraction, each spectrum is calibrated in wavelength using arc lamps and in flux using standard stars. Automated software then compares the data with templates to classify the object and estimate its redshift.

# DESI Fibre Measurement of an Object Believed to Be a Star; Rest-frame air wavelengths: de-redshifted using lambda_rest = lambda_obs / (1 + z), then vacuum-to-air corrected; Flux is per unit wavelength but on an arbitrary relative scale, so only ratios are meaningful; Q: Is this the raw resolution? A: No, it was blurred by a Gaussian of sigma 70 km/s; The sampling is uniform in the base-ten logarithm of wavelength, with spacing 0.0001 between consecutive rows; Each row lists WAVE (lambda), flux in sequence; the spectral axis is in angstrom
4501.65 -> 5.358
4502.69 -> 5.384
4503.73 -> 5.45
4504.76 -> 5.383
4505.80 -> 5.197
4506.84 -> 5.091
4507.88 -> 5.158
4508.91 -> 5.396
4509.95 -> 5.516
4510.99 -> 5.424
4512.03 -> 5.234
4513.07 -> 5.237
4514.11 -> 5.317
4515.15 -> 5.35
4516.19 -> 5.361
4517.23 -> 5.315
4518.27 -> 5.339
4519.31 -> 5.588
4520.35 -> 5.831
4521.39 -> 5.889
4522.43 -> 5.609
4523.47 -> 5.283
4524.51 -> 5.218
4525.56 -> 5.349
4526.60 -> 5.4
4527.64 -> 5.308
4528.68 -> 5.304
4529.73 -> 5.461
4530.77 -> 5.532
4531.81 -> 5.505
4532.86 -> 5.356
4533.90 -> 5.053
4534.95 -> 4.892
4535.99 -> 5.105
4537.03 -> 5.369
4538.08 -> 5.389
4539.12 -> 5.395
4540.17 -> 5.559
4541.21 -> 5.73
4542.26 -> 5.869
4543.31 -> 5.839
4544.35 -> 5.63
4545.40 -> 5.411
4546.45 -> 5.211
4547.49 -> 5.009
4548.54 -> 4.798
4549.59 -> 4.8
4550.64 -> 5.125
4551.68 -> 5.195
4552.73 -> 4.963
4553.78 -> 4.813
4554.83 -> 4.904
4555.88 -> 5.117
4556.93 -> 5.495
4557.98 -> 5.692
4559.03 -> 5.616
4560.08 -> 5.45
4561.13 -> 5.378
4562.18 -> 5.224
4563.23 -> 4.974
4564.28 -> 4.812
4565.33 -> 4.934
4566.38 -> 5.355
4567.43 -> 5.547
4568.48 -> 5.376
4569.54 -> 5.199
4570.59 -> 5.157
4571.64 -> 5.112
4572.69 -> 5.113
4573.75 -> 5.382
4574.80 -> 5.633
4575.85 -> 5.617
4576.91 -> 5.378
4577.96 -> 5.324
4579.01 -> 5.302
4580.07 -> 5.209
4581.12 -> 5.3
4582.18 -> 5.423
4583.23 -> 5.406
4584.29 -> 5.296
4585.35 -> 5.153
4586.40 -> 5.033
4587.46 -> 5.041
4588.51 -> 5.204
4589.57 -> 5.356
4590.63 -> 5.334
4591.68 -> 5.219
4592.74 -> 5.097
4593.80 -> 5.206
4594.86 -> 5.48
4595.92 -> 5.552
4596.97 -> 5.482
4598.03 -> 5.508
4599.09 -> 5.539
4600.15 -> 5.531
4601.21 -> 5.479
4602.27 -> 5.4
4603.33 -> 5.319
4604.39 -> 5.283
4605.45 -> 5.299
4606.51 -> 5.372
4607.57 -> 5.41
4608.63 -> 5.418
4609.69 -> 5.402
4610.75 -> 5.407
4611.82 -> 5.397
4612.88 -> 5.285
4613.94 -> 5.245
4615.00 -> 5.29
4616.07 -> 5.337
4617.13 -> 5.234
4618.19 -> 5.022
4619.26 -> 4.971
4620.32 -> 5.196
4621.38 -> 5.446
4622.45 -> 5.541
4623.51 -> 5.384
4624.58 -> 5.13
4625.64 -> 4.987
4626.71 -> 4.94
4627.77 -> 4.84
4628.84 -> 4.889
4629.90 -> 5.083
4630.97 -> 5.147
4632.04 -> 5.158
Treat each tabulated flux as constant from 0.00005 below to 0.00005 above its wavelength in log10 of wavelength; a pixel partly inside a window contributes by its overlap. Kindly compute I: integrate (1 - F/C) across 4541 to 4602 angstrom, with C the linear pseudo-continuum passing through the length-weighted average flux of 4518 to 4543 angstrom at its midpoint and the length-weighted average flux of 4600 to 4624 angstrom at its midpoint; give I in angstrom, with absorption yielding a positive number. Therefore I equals 0.96 angstrom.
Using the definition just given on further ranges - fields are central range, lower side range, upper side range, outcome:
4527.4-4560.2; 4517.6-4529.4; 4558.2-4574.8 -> 0.4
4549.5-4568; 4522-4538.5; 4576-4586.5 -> 0.4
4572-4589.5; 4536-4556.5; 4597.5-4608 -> 0.2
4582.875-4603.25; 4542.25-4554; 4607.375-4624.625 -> -0.2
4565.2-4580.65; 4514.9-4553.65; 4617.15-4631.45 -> -0.2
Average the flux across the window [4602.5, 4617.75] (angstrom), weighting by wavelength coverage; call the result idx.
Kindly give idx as 5.34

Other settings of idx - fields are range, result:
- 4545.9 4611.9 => 5.28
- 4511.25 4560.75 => 5.34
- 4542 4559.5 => 5.25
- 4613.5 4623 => 5.25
